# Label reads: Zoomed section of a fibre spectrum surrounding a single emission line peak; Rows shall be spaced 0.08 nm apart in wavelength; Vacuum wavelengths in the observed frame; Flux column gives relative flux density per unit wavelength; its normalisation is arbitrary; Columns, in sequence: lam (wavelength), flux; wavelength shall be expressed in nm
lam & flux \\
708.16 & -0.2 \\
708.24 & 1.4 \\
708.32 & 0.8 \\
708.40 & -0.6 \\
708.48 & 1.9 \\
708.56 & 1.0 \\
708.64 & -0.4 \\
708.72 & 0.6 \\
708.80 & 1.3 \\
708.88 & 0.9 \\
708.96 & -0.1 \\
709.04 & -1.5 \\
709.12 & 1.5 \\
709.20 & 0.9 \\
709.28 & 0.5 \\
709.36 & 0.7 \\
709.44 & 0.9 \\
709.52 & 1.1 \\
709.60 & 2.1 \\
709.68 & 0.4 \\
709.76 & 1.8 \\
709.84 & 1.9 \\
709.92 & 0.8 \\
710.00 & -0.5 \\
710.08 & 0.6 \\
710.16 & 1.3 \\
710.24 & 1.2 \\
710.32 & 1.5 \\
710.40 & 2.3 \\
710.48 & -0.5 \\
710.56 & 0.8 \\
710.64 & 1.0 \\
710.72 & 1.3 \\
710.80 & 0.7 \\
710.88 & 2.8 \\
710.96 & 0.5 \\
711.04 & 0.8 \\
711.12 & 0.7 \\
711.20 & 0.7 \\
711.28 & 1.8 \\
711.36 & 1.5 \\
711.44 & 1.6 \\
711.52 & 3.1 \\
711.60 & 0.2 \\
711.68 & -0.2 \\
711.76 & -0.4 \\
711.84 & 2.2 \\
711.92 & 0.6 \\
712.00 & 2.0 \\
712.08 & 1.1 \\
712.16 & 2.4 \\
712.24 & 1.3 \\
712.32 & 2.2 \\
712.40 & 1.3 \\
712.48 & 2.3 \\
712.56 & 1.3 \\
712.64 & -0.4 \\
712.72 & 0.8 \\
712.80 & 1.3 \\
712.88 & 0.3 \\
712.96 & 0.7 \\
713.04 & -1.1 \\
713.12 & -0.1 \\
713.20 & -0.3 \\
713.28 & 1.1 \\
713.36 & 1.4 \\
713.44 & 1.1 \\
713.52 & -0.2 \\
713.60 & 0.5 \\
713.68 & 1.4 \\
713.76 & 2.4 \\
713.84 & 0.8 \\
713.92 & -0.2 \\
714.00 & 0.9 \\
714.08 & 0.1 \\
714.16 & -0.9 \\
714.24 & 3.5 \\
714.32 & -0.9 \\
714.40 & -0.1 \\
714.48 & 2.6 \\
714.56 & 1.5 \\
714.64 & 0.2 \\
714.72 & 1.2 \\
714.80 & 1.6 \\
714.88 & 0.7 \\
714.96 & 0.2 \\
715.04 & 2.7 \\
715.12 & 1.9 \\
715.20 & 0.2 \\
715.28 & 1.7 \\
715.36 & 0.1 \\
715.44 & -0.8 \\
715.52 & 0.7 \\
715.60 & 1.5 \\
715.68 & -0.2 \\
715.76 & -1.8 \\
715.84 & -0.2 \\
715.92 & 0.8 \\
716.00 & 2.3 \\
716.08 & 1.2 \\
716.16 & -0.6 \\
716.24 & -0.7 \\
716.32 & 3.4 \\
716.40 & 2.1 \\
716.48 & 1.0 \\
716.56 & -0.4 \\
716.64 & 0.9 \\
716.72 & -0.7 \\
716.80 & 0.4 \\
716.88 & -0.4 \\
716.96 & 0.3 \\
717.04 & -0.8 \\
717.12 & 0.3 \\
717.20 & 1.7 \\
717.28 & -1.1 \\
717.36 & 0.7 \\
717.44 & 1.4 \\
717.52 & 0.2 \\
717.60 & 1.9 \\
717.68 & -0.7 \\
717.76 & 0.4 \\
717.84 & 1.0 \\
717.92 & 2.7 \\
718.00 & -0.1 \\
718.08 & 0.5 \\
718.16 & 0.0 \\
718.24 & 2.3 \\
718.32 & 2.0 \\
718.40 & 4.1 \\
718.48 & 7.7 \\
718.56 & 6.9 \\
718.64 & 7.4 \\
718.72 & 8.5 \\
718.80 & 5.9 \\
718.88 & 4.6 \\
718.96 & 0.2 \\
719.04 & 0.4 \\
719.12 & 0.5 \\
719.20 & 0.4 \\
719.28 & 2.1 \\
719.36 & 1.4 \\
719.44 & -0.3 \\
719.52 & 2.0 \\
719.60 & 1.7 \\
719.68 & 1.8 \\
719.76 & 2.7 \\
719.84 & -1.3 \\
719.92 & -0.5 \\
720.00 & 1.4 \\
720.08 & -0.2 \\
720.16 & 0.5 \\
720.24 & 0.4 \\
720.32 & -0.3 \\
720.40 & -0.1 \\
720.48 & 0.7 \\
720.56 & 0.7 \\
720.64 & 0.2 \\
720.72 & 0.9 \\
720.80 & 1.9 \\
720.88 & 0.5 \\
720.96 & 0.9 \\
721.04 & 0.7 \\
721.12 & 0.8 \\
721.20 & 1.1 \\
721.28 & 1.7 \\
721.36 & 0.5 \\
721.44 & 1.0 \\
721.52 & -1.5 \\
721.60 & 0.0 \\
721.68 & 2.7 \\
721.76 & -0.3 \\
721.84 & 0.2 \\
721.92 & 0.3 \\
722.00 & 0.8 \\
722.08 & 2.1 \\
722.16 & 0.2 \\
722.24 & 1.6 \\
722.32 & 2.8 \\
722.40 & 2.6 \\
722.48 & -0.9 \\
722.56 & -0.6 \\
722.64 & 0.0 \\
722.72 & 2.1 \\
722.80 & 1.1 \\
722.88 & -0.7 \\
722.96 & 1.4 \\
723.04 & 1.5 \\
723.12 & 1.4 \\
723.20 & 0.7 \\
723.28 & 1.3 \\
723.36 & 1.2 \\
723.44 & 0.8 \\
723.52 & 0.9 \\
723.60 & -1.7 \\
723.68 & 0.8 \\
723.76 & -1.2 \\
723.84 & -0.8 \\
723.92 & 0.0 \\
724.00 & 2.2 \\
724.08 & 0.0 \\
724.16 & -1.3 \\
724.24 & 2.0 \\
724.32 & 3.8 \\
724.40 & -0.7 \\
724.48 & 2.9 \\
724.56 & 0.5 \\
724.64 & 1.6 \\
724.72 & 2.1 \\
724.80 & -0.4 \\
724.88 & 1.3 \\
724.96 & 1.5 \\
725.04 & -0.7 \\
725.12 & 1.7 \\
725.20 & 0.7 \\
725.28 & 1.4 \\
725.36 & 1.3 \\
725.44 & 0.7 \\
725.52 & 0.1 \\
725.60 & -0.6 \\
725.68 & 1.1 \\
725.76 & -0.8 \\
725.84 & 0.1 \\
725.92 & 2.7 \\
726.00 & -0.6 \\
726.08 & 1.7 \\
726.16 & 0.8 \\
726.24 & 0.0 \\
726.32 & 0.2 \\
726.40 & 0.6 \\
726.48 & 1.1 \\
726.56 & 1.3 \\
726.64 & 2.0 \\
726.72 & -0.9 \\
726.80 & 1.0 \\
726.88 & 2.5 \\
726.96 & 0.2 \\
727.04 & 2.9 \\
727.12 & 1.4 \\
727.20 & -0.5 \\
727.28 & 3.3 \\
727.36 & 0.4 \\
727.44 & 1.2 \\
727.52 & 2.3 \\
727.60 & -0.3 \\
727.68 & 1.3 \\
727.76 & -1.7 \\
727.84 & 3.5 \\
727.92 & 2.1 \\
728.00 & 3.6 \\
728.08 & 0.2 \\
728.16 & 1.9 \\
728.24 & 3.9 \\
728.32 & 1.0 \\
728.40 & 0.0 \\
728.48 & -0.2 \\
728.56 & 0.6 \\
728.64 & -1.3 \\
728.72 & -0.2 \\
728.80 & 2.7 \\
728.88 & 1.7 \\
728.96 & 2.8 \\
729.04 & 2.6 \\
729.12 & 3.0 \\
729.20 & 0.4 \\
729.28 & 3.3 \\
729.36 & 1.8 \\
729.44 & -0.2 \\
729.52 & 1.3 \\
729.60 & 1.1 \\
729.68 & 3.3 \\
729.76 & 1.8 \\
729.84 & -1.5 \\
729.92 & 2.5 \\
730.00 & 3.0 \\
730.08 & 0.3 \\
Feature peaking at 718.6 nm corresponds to H-gamma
